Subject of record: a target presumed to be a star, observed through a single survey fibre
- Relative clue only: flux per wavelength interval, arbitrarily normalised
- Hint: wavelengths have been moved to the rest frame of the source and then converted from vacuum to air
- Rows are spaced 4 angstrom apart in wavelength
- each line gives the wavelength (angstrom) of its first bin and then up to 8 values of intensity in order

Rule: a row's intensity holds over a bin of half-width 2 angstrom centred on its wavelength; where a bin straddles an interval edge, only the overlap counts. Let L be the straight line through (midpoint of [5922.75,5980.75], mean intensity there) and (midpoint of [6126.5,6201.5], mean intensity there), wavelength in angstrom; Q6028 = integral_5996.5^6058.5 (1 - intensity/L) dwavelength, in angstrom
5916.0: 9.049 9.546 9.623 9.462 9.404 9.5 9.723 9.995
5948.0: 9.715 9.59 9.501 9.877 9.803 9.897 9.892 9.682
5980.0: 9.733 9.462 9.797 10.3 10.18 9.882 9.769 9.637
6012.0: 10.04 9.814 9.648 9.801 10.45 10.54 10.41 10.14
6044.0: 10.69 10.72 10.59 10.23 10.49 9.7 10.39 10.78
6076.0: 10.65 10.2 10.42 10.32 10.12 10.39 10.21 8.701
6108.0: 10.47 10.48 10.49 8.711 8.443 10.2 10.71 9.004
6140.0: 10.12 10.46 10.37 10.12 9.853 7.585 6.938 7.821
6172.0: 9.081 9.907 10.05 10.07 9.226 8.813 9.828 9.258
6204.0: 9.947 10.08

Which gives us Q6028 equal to -3.6 angstrom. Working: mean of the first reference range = 9.69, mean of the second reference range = 9.44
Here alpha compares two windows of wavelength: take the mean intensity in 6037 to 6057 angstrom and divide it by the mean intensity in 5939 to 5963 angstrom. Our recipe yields 1.08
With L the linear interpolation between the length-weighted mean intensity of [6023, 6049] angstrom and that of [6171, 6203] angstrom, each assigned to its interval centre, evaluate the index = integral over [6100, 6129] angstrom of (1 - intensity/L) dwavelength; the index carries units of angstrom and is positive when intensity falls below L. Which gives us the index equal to 0.9 angstrom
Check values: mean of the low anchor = 10.4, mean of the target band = 9.66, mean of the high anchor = 9.56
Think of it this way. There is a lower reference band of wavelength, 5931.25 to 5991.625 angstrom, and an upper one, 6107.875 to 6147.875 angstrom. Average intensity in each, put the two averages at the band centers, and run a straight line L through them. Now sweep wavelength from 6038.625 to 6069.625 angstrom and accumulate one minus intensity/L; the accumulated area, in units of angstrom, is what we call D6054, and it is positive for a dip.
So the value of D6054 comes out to -1.7 angstrom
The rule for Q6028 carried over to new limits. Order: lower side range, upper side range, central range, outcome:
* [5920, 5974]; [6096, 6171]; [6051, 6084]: -2.8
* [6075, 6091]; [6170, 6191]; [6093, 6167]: 3.0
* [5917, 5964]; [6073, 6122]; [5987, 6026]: -0.2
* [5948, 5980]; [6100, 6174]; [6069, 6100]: -2.8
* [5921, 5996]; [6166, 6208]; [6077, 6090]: -1.0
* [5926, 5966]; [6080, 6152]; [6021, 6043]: -1.0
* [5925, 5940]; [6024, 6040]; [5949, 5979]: 0.1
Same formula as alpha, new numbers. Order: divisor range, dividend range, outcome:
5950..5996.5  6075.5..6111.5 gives 1.04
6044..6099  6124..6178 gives 0.90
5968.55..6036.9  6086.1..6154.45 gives 1.00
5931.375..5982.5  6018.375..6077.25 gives 1.06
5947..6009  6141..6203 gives 0.95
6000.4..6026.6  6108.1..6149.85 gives 1.01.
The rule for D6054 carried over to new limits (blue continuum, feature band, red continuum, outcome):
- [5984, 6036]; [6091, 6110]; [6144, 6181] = -0.99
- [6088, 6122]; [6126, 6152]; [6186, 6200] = -1.18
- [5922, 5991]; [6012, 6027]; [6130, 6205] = -0.35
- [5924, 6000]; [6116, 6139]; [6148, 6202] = -0.60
